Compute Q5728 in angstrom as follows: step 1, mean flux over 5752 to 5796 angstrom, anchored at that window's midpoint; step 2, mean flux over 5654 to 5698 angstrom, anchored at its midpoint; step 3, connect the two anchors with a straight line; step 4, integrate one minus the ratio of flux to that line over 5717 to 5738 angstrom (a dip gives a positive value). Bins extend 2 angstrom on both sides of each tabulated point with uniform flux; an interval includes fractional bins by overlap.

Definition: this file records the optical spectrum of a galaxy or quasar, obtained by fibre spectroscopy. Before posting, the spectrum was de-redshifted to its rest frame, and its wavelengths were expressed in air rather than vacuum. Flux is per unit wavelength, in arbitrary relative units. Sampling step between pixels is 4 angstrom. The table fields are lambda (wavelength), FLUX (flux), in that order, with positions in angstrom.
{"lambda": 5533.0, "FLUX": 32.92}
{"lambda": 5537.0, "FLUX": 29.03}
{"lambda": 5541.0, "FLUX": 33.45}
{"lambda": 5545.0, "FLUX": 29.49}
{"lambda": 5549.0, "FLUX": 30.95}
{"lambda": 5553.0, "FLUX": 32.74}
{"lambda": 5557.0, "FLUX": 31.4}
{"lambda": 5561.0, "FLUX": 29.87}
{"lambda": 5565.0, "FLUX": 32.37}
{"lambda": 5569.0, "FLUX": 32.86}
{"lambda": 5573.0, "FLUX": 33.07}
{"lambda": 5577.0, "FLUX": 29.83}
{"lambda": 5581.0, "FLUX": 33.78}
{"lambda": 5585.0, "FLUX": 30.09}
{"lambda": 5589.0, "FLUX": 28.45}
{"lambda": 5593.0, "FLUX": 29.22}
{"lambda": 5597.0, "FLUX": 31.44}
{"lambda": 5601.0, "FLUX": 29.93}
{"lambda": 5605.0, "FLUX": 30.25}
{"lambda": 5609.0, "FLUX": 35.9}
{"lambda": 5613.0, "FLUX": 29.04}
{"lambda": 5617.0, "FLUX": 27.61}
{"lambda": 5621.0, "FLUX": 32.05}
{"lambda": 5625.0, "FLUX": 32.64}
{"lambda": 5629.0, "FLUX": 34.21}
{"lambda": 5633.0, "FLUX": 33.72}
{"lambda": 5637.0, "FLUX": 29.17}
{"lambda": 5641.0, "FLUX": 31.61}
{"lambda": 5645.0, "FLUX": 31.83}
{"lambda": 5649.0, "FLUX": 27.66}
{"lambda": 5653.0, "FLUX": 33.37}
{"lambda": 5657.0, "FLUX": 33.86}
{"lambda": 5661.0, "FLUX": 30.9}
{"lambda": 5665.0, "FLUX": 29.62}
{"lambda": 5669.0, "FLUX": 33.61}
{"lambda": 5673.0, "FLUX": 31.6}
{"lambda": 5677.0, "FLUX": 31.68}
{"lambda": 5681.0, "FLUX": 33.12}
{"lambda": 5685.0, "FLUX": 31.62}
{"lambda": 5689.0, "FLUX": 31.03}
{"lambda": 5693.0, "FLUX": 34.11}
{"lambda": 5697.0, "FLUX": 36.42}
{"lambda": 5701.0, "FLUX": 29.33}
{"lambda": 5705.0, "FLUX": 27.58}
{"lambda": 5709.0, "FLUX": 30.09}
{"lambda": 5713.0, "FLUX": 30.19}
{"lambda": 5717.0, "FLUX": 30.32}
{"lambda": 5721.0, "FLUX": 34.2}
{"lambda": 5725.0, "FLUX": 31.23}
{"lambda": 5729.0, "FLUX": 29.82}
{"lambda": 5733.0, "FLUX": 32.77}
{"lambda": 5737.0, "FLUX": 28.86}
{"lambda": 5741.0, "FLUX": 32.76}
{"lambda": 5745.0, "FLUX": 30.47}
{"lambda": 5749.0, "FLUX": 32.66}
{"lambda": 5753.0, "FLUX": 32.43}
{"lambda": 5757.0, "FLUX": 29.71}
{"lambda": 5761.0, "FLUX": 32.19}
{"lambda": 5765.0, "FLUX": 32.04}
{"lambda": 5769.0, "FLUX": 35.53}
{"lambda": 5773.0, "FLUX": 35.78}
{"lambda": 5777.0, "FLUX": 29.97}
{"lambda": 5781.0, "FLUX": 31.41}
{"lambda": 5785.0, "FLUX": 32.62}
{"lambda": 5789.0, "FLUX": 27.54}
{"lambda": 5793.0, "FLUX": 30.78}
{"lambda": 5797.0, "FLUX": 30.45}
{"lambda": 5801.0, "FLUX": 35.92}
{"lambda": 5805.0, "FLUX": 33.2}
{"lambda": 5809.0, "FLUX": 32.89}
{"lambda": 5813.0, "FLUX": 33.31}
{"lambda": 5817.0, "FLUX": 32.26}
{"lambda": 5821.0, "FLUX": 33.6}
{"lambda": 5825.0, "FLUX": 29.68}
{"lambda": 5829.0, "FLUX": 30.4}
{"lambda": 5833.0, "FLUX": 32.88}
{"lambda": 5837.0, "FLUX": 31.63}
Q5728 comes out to 0.5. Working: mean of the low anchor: 32.4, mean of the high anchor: 31.8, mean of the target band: 31.4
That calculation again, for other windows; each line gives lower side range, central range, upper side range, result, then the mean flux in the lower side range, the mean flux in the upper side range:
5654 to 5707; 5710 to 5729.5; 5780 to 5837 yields 0.4 angstrom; 31.9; 31.9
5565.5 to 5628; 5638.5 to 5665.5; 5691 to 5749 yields -0.1 angstrom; 31.2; 31.3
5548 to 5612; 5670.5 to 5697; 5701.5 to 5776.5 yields -0.9 angstrom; 31.4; 31.5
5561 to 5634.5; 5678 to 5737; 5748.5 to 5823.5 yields 0.9 angstrom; 31.4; 32.3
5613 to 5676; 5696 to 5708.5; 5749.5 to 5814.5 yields 0.5 angstrom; 31.5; 32.2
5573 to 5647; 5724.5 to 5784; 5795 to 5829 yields 0.5 angstrom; 31.2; 32.5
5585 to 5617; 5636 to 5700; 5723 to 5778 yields -1.8 angstrom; 30.4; 31.9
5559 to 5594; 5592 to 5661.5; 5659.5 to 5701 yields 0.6 angstrom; 31.1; 32.2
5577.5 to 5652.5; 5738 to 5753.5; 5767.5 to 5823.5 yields 0.1 angstrom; 31.1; 32.5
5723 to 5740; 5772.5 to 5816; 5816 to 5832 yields -1.1 angstrom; 30.8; 31.5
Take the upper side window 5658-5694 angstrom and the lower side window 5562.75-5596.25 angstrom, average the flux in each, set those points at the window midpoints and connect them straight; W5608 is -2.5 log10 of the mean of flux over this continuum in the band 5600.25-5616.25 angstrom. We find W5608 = 0.01 mag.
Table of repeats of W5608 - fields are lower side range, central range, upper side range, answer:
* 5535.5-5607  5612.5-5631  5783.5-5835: -0.002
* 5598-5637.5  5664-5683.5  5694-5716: -0.032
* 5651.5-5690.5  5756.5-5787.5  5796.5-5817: 0.016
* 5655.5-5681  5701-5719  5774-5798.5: 0.070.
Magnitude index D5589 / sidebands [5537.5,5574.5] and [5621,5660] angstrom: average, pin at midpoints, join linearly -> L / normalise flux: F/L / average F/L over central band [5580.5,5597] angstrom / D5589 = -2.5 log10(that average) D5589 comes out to 0.06 mag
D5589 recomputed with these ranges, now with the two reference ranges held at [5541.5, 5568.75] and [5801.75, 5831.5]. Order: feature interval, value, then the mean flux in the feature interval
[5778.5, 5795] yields 0.06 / 30.6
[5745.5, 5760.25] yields 0.02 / 31.5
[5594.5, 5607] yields 0.04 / 30.5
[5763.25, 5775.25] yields -0.07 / 34.4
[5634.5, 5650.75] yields 0.05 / 30.2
